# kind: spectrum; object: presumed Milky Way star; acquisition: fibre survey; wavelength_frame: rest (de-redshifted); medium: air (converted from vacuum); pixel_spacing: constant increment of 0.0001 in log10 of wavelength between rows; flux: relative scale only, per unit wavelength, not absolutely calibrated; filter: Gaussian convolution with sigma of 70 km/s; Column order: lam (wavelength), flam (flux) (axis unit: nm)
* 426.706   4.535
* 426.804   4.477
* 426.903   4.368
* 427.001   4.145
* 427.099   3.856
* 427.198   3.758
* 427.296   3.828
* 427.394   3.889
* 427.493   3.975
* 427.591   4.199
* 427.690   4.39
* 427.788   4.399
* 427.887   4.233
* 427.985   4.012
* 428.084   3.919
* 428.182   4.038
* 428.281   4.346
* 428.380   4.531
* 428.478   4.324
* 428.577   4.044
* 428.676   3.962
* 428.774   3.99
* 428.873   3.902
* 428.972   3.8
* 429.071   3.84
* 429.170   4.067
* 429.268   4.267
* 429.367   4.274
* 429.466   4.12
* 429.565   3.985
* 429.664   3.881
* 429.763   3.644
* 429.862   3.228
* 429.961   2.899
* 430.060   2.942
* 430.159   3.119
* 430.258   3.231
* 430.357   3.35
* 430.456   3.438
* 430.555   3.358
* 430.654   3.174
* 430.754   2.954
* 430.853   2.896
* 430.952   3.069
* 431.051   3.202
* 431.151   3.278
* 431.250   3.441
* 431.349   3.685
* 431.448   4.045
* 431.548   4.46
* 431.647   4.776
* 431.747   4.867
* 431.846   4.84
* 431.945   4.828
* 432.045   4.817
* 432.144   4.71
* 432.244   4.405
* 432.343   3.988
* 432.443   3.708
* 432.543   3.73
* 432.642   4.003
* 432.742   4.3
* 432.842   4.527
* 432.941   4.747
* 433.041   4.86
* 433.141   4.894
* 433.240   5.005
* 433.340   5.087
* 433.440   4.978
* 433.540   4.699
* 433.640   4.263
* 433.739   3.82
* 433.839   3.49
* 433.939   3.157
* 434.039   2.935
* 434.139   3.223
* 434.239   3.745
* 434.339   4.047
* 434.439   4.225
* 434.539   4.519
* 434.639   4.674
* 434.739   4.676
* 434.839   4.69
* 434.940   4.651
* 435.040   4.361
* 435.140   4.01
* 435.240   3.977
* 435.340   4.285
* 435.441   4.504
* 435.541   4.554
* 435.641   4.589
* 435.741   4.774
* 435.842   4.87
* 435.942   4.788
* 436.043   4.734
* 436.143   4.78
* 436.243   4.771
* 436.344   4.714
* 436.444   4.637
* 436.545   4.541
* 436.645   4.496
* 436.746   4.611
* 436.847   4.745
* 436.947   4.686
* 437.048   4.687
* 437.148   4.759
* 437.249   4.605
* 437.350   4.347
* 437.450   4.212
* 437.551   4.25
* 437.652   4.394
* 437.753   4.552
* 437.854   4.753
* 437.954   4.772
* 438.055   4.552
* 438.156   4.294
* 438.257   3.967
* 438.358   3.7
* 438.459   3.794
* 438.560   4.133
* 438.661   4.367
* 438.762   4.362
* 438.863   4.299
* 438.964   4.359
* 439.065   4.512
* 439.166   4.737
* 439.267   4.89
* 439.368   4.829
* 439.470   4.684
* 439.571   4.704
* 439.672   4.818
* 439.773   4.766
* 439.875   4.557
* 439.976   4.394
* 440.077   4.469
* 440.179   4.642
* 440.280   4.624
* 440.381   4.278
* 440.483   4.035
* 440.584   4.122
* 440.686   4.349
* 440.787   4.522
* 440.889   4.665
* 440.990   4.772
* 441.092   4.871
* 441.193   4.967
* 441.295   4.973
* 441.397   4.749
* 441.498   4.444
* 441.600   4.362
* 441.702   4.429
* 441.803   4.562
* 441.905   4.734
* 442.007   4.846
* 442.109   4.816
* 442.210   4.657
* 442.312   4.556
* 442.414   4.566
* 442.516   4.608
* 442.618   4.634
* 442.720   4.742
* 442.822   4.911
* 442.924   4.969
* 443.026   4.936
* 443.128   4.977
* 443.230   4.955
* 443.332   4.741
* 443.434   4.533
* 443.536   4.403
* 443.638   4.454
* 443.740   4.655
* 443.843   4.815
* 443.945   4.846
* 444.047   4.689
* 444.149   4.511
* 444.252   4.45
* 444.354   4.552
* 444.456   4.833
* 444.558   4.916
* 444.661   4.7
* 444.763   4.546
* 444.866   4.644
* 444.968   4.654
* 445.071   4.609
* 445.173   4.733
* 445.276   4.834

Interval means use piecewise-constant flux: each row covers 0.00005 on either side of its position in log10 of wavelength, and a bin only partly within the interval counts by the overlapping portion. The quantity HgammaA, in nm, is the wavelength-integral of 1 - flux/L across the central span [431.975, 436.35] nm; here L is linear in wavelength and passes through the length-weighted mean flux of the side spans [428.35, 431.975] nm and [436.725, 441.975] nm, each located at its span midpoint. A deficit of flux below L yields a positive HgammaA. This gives -0.30 nm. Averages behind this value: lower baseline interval 3.77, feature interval 4.37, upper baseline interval 4.51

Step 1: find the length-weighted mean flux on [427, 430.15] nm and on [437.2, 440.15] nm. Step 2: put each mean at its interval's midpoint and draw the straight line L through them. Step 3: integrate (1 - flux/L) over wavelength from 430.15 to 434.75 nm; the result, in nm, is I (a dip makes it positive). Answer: 0.13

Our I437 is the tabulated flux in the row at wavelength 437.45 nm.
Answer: 4.212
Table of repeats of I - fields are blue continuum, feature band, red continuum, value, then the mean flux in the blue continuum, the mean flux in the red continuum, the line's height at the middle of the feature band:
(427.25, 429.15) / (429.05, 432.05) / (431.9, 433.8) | 0.40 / 4.08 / 4.49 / 4.29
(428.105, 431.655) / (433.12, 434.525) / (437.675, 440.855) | -0.03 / 3.7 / 4.45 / 4.01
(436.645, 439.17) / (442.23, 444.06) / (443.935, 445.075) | -0.05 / 4.41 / 4.66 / 4.61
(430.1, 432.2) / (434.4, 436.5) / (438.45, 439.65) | -0.19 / 3.79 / 4.51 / 4.18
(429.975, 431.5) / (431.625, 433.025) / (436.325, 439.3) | -0.36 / 3.27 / 4.45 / 3.54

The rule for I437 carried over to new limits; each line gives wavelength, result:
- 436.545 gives 4.541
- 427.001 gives 4.145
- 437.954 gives 4.772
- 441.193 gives 4.967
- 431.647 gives 4.776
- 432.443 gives 3.708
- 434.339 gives 4.047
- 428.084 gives 3.919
